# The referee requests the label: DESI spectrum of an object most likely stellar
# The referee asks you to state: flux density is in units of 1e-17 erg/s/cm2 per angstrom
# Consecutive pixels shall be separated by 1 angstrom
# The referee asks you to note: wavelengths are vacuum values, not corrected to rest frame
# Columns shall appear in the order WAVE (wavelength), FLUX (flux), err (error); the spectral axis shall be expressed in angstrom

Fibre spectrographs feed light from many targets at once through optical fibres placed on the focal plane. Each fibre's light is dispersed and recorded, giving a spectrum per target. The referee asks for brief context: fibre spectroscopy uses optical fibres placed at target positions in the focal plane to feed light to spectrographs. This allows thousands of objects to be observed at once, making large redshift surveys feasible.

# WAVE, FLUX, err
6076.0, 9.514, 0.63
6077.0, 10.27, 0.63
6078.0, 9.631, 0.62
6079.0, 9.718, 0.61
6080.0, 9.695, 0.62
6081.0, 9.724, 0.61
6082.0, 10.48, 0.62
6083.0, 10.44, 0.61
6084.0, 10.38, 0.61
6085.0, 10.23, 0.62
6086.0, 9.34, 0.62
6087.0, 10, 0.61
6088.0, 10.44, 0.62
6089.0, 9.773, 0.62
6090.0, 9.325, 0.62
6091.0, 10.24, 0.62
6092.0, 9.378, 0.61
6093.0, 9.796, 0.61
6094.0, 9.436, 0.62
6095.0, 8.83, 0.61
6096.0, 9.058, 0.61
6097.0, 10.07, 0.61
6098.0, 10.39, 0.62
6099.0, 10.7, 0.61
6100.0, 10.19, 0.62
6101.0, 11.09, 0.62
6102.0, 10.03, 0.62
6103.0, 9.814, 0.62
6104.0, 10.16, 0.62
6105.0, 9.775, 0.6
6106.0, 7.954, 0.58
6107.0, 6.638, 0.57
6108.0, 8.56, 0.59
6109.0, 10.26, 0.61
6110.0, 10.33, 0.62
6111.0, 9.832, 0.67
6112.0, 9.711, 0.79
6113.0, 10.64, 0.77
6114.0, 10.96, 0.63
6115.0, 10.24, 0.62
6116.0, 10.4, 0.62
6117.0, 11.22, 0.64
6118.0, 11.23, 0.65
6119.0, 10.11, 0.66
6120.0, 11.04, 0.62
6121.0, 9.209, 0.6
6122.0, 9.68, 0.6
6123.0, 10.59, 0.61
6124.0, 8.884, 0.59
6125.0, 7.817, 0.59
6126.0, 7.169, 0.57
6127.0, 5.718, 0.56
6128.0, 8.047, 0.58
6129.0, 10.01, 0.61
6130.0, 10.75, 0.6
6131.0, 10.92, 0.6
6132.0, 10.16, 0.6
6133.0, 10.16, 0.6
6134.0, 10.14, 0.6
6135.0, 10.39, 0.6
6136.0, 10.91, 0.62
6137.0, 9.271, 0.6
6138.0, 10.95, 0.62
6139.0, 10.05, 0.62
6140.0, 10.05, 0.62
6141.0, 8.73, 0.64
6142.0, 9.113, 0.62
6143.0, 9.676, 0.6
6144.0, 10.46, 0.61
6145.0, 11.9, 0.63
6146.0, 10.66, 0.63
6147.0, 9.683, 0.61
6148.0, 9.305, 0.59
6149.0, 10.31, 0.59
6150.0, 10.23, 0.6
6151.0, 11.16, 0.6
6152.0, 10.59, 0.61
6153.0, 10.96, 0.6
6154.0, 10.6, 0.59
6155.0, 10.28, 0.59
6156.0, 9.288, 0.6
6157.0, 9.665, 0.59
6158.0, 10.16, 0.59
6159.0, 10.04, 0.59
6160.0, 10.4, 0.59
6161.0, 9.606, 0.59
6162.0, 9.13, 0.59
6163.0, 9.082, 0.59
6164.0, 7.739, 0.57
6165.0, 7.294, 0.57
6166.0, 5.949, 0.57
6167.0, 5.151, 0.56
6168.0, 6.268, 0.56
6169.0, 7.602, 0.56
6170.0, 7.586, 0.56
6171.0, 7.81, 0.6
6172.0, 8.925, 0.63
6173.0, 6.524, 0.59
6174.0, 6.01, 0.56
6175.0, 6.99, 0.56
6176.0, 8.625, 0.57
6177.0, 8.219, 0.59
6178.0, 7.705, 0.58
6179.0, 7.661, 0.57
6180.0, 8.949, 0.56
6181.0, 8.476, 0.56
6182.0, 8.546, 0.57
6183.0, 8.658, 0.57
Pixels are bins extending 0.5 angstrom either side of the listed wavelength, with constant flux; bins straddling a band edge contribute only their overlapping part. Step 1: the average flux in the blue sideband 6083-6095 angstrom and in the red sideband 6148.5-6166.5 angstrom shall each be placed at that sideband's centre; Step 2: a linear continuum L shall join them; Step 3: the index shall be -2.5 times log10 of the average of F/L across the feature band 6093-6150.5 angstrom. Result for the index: -0.01 mag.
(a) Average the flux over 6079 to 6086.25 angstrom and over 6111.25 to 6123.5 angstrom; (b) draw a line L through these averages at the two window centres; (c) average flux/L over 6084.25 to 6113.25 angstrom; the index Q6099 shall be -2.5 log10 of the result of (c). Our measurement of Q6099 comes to 0.05 mag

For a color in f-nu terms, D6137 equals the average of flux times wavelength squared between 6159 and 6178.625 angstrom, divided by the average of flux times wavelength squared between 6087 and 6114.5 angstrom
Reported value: 0.8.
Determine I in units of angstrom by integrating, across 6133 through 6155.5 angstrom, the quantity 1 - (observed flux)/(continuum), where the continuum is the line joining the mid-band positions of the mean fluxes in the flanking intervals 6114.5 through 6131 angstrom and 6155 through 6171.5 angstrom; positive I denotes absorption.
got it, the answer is -3.4 angstrom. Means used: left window 9.55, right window 8.36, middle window 10.2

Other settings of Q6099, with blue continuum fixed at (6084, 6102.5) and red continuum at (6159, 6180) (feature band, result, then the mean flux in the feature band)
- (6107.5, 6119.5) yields -0.10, 10.3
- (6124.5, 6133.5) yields -0.01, 8.97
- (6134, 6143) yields -0.15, 9.93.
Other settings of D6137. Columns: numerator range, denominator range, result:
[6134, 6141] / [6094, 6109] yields 1.08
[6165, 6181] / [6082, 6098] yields 0.77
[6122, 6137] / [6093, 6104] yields 0.95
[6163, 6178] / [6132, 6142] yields 0.73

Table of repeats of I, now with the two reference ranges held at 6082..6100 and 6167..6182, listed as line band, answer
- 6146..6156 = -2.5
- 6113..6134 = -1.7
